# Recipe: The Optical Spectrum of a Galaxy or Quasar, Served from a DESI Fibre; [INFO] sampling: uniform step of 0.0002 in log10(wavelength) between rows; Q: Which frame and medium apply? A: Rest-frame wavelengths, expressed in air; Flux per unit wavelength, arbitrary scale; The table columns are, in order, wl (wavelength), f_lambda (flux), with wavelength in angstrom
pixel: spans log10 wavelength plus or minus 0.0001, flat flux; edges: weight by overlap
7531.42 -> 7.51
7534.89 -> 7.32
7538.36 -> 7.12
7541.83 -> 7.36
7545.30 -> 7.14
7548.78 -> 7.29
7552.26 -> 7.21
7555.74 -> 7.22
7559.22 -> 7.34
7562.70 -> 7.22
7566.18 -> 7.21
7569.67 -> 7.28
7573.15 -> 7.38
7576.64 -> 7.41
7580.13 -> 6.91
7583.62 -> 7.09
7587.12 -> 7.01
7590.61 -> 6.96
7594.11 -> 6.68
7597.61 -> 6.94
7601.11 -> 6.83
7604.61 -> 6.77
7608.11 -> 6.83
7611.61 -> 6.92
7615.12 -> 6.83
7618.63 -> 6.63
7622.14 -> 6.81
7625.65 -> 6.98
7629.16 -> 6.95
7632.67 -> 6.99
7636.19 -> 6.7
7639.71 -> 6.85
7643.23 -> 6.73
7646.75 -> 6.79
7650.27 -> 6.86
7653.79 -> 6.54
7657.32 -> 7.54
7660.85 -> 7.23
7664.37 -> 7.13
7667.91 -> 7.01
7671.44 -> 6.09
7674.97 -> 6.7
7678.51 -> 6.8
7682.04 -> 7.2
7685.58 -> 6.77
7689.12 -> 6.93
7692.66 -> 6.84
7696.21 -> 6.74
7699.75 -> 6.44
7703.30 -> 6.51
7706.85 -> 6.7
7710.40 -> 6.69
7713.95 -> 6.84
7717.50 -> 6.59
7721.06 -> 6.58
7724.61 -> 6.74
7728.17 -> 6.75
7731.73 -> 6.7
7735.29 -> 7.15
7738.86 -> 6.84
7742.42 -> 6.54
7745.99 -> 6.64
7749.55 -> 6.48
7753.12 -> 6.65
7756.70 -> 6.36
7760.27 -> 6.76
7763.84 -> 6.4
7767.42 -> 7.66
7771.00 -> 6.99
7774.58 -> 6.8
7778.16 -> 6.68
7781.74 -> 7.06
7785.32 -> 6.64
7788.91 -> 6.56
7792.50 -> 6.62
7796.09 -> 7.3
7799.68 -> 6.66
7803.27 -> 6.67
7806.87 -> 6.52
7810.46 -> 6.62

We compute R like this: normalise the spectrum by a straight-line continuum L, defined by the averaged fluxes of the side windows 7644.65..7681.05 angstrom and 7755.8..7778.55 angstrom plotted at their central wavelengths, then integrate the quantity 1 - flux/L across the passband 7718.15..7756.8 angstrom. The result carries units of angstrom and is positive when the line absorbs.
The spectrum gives 0.90 angstrom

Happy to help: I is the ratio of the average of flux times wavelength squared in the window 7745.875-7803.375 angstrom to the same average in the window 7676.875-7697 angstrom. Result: 1.0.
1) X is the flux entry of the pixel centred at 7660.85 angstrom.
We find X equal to 7.23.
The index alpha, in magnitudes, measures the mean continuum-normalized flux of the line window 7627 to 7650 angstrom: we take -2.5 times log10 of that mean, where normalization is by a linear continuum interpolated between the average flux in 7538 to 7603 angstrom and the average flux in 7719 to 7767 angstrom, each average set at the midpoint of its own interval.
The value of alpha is 0.02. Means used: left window 7.14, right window 6.69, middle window 6.84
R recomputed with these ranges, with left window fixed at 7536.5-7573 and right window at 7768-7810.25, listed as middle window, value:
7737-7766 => 1.1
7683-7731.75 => 1.7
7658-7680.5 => 0.5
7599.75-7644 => 1.8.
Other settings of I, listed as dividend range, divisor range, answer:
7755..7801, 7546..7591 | 1.00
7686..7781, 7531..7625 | 0.99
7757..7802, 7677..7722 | 1.03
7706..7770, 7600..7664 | 1.00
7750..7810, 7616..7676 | 1.02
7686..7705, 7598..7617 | 1.00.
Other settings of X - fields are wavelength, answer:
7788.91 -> 6.56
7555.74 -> 7.22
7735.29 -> 7.15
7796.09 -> 7.3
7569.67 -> 7.28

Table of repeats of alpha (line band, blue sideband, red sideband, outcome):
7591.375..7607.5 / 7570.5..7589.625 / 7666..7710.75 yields 0.042 mag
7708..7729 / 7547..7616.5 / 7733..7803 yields 0.025 mag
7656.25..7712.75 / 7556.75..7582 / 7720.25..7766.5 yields 0.008 mag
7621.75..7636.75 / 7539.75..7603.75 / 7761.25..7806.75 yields 0.022 mag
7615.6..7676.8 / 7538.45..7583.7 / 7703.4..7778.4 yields 0.023 mag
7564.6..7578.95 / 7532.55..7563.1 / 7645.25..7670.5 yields -0.017 mag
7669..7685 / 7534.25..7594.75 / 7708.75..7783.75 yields 0.032 mag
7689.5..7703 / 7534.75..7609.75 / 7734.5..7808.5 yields 0.034 mag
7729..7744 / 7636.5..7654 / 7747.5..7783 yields -0.005 mag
